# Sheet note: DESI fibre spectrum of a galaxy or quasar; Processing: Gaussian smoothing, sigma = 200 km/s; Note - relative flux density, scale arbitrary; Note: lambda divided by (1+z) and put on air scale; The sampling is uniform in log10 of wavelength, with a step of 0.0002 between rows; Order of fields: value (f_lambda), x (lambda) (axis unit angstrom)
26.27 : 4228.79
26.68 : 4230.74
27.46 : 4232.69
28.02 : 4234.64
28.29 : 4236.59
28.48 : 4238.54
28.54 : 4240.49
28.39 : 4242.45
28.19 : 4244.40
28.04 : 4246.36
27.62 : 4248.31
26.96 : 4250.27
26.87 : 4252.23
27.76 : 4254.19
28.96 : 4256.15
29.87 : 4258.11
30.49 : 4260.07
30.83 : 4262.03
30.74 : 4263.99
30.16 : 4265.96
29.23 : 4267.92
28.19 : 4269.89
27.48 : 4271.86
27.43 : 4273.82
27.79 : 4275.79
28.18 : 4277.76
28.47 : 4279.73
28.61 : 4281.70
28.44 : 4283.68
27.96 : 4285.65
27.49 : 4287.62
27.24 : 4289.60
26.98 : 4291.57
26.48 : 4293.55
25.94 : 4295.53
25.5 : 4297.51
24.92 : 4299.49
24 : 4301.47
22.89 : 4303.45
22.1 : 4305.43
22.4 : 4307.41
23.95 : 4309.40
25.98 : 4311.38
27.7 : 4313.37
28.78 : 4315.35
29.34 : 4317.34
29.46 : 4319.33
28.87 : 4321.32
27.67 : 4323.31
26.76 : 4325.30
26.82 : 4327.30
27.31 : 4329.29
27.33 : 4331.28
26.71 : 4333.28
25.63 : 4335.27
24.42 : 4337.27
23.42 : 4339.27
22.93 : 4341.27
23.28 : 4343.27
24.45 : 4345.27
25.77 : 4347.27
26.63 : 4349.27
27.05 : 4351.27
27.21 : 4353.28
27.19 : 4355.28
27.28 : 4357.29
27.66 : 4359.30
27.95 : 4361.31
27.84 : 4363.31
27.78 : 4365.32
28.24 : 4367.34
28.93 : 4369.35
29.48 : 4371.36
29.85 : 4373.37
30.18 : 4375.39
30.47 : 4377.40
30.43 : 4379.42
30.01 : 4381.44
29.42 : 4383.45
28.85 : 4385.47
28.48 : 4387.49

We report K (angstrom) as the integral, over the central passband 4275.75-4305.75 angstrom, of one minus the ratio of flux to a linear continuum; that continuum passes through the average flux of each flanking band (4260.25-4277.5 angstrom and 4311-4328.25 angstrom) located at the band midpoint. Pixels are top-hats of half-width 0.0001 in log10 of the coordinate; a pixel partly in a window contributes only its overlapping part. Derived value 2.21 angstrom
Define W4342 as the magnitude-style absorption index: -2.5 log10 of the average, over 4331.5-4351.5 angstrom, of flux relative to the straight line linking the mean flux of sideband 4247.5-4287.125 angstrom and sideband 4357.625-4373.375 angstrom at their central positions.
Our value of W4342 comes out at 0.136 mag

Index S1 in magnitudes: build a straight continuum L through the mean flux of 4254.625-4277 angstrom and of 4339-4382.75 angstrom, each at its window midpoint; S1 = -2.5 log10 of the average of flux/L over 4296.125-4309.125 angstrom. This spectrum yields 0.201 mag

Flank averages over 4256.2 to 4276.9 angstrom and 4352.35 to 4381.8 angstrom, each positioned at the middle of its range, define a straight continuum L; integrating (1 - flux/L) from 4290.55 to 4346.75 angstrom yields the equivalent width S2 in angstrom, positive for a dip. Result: 6.1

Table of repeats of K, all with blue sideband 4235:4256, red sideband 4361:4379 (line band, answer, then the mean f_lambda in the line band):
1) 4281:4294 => 0.3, 27.6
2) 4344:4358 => 1.2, 26.4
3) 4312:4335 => 0.7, 27.8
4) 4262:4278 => -0.4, 28.8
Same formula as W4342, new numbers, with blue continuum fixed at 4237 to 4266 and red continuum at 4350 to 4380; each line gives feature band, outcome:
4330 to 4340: 0.12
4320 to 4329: 0.04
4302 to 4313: 0.20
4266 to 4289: 0.02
